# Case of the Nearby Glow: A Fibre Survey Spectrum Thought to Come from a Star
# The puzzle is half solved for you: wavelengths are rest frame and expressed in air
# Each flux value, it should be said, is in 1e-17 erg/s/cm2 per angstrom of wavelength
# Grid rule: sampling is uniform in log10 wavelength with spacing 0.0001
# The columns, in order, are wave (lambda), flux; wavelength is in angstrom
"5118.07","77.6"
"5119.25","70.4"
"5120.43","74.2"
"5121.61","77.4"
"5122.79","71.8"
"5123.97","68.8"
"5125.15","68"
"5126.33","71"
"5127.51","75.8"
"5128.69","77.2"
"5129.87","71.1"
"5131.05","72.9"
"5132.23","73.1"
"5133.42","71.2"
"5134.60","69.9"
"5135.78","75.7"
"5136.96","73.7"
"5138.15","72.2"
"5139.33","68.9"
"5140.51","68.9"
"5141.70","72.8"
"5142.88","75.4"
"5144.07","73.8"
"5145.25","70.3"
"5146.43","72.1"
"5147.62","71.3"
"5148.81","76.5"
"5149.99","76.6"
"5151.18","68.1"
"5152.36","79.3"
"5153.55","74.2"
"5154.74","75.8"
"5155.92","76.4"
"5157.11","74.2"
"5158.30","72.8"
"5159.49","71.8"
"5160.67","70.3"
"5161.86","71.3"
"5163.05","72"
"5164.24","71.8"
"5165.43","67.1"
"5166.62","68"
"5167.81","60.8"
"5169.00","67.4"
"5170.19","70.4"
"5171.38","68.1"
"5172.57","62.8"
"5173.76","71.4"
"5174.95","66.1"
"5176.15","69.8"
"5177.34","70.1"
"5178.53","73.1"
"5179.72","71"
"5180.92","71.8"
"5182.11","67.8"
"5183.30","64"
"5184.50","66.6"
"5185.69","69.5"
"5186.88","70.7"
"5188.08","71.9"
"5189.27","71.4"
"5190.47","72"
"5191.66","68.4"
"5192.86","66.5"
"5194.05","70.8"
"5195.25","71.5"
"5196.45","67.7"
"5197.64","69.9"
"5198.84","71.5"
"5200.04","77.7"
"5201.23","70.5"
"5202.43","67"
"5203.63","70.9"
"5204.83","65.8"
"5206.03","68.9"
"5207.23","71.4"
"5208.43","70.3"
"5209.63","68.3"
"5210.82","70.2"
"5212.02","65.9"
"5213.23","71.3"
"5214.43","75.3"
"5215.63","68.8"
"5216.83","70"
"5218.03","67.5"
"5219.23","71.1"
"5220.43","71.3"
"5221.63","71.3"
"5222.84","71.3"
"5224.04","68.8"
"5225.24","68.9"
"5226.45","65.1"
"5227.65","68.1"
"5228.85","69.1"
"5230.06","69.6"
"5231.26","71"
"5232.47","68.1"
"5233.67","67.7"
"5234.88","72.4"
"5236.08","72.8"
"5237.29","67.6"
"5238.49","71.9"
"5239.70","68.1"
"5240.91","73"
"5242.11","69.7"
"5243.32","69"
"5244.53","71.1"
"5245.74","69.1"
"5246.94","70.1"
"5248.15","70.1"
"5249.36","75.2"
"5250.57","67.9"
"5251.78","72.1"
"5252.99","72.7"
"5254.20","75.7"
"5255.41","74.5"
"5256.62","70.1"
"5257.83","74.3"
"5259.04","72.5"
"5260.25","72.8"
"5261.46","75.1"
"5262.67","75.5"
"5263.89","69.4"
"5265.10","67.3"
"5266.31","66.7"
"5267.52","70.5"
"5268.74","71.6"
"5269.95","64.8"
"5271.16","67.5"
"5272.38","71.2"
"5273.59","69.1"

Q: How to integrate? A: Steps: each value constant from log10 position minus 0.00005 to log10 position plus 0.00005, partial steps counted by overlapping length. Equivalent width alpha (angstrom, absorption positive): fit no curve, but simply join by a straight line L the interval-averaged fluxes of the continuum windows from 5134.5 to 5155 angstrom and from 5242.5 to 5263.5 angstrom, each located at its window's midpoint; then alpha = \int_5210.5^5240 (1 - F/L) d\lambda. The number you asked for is 1.1 angstrom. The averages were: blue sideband 73.1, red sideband 72.1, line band 69.7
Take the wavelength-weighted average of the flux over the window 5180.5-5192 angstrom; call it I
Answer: 69.4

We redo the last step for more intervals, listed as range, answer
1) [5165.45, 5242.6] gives 69.5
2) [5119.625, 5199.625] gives 71.1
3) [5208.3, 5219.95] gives 69.9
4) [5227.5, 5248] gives 70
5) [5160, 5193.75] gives 69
